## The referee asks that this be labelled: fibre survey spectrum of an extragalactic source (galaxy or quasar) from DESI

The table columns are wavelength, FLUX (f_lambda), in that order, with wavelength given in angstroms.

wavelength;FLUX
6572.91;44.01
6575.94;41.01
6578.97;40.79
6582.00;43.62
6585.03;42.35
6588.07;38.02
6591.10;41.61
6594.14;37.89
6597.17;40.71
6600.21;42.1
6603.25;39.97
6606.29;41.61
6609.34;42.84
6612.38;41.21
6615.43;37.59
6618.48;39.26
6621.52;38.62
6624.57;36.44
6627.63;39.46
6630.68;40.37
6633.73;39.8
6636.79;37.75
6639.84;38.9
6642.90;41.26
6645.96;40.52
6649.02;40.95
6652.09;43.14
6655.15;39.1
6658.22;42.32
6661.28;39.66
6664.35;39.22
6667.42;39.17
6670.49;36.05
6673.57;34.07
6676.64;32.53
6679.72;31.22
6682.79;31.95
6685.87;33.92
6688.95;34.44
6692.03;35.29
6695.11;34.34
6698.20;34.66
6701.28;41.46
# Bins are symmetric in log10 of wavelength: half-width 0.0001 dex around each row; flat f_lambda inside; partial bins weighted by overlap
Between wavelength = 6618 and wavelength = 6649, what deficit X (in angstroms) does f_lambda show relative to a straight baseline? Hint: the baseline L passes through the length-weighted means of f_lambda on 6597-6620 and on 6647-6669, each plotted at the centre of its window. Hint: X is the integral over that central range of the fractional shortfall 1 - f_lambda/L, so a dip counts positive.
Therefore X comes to 1.0 angstroms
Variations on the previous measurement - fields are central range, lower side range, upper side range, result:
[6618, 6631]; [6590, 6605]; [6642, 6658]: 0.7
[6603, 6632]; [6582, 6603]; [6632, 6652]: 0.5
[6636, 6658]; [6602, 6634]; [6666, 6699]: -1.9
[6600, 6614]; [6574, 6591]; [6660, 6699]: -0.6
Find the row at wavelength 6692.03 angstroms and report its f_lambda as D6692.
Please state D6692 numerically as 35.29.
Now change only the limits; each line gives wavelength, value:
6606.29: 41.61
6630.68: 40.37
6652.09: 43.14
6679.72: 31.22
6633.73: 39.8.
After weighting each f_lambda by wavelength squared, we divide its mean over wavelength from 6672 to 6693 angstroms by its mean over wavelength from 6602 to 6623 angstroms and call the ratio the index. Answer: 0.85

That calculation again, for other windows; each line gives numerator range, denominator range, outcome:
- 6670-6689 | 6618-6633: 0.87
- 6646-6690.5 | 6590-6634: 0.94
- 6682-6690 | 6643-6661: 0.82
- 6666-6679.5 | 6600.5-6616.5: 0.87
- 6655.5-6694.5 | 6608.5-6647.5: 0.92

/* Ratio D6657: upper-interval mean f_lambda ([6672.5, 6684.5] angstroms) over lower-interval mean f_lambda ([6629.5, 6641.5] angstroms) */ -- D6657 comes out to 0.8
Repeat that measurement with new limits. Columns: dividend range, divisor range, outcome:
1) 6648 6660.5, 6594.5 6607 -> 1.01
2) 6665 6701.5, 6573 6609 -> 0.85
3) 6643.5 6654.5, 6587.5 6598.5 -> 1.04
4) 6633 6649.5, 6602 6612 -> 0.96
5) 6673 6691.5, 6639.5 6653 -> 0.81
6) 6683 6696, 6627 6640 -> 0.87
